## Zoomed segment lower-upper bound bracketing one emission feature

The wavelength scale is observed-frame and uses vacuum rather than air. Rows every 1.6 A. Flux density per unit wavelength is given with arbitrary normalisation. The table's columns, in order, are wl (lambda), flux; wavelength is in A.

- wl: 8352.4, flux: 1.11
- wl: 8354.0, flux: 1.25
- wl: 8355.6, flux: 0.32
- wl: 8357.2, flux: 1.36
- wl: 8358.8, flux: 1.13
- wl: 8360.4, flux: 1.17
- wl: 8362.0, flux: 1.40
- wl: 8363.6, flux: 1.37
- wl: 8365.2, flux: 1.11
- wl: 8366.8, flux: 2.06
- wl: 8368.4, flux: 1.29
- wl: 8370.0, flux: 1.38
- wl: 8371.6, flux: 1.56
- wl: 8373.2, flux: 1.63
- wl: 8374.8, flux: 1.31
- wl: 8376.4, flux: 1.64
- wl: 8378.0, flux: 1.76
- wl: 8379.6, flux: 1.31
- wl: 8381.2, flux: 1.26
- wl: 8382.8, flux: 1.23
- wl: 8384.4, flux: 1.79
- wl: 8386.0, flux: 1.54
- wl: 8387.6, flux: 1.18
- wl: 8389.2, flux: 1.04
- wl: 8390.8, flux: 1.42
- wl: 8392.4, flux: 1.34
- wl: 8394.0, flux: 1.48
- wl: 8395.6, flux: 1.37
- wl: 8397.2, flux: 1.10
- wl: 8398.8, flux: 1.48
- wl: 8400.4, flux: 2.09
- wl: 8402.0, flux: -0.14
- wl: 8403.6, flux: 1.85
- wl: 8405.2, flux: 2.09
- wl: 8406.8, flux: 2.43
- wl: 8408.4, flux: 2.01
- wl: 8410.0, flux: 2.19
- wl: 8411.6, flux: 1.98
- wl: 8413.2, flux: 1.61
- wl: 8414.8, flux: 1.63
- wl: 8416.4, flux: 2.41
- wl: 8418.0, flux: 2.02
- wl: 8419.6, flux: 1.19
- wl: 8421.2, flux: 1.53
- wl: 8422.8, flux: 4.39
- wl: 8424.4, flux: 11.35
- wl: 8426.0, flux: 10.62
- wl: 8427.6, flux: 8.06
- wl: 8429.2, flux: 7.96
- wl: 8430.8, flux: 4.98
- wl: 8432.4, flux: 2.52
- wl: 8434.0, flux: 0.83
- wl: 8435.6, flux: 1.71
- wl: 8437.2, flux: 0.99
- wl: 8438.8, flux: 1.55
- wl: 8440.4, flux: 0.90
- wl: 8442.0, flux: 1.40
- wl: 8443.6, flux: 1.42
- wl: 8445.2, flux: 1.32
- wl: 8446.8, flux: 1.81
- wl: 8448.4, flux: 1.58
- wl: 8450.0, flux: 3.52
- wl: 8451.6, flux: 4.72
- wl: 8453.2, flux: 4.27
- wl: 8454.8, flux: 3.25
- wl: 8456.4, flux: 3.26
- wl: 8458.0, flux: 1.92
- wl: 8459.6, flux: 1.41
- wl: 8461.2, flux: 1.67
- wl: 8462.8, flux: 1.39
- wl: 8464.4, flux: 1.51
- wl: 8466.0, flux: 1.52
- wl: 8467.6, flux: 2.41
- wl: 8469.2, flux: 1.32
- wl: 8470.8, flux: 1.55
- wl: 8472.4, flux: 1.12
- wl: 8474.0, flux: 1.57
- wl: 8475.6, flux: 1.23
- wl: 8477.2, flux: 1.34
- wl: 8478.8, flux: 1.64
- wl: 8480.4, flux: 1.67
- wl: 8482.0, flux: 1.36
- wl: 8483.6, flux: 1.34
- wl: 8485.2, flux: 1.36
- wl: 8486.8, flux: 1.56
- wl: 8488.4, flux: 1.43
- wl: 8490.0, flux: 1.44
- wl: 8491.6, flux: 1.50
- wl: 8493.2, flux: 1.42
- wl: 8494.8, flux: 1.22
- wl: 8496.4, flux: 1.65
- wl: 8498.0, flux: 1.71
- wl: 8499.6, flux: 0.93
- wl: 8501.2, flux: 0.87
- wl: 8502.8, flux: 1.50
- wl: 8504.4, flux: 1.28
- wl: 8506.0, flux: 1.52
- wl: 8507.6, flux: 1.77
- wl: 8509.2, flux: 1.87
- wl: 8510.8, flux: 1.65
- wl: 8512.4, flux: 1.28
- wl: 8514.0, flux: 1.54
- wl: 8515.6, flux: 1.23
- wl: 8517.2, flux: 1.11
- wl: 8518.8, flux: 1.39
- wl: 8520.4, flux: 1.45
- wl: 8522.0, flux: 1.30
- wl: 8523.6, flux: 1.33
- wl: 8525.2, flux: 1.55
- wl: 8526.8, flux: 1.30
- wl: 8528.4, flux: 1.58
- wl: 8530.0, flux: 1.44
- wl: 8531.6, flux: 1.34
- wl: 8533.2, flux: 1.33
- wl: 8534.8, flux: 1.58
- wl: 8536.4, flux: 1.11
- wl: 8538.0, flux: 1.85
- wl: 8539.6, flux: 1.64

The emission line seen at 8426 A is H-alpha 6563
